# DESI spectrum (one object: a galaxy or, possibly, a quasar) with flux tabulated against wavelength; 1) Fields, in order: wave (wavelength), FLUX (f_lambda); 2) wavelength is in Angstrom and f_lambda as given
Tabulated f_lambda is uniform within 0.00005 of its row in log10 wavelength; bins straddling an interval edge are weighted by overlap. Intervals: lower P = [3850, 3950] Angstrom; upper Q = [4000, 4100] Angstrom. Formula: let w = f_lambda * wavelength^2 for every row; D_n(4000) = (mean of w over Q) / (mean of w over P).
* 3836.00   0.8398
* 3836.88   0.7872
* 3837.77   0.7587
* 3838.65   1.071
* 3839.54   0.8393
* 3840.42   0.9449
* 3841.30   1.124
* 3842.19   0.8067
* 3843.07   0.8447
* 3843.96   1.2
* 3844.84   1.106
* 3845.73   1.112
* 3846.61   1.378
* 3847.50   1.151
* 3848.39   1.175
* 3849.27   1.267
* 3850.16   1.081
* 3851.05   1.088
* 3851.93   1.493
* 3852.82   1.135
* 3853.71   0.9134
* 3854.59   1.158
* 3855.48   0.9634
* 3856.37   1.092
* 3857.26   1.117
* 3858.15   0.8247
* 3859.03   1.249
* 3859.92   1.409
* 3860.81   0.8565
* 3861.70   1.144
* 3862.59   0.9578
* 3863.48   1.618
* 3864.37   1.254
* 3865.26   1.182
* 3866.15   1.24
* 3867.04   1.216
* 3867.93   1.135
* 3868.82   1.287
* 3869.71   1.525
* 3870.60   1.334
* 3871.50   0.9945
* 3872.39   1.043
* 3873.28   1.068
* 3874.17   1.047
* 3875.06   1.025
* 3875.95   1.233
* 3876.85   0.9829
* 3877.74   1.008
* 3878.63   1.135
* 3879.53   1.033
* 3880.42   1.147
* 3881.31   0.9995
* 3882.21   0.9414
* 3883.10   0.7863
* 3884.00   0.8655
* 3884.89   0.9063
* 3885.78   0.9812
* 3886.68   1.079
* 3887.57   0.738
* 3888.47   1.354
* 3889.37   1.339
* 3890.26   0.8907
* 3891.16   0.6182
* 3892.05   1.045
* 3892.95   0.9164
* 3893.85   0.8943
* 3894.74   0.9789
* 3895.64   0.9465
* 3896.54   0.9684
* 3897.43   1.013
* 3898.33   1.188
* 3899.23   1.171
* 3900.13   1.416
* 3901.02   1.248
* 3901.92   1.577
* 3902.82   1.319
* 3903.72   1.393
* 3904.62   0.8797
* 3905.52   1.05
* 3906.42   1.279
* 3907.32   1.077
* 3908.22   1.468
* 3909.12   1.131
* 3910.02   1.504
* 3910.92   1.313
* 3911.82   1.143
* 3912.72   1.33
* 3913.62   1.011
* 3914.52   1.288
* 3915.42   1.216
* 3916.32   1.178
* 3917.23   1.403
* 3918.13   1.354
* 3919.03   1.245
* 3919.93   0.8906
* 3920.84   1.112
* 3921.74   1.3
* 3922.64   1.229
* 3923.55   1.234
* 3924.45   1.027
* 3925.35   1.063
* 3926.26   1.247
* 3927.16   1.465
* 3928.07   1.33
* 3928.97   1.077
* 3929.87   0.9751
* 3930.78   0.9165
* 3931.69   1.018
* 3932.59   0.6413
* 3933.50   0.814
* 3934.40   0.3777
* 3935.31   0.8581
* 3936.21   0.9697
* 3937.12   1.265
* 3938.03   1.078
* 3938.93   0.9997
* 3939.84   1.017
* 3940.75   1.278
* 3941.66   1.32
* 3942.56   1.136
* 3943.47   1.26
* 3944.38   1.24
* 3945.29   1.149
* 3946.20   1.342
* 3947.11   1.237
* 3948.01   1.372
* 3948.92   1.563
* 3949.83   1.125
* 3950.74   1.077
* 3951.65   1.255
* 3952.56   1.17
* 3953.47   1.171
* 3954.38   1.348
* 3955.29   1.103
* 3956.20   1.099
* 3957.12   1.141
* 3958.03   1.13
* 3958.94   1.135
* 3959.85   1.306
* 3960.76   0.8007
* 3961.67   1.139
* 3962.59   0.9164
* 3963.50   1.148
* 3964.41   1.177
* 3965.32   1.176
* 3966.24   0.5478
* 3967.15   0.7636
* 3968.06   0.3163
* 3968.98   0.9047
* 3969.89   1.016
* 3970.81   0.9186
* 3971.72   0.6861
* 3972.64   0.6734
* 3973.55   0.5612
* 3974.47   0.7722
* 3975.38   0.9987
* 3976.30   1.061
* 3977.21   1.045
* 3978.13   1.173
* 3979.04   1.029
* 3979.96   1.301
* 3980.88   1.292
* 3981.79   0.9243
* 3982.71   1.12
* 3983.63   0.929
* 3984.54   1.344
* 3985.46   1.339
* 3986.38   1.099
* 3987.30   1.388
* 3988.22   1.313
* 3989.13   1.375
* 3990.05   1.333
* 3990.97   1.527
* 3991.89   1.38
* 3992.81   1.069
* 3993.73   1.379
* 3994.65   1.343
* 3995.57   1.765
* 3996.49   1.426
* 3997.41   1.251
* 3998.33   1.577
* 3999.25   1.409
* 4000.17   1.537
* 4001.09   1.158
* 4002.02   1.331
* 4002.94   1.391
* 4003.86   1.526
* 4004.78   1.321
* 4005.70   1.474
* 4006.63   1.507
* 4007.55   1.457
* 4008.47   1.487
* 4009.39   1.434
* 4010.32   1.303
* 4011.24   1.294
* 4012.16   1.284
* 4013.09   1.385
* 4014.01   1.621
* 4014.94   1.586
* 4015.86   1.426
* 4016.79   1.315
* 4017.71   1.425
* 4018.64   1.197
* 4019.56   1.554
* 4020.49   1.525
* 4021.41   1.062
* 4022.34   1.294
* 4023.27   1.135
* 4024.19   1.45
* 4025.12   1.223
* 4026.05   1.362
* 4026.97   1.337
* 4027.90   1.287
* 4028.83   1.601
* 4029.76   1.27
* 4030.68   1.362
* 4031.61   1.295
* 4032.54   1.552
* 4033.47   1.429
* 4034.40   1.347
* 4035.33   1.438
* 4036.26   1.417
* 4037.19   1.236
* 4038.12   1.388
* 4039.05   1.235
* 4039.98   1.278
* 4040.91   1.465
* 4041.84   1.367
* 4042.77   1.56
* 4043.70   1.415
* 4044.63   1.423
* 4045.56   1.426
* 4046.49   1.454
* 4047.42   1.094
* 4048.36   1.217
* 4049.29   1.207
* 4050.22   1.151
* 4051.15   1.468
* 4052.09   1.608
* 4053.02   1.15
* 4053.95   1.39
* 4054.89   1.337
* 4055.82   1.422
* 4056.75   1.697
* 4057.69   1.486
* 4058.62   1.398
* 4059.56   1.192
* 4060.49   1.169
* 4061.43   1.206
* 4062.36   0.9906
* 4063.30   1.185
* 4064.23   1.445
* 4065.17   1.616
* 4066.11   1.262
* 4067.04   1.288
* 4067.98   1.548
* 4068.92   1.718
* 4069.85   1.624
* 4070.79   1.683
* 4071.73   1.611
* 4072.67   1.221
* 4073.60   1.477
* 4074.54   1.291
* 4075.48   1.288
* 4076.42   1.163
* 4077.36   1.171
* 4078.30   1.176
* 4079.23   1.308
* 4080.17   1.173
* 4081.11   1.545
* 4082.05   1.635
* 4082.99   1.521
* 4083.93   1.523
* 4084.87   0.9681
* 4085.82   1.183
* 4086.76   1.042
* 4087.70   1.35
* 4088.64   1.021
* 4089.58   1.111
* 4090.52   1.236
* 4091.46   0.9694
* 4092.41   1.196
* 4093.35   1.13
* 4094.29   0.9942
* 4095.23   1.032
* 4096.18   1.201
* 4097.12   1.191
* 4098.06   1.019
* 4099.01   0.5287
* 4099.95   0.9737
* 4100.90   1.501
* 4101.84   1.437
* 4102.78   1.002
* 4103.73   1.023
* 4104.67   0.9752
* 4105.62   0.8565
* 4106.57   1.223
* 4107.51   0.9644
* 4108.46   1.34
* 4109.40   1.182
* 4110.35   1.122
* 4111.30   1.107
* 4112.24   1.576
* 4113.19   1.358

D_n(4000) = 1.27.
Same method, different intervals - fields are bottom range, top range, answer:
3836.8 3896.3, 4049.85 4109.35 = 1.31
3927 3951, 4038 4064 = 1.28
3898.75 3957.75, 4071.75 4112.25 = 1.10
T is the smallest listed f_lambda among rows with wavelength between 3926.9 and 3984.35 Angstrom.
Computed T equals 0.3163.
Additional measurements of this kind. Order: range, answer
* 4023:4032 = 1.135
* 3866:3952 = 0.3777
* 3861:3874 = 0.9578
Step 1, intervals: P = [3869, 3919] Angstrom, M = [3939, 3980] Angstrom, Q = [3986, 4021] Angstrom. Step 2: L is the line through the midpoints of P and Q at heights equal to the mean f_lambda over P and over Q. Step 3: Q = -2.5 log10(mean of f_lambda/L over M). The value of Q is 0.20 mag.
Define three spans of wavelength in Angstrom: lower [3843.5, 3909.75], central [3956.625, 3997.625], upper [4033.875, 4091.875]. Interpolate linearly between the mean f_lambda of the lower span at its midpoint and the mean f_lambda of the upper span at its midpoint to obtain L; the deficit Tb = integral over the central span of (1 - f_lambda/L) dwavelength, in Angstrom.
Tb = 4.7 Angstrom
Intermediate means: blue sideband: 1.12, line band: 1.1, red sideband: 1.34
